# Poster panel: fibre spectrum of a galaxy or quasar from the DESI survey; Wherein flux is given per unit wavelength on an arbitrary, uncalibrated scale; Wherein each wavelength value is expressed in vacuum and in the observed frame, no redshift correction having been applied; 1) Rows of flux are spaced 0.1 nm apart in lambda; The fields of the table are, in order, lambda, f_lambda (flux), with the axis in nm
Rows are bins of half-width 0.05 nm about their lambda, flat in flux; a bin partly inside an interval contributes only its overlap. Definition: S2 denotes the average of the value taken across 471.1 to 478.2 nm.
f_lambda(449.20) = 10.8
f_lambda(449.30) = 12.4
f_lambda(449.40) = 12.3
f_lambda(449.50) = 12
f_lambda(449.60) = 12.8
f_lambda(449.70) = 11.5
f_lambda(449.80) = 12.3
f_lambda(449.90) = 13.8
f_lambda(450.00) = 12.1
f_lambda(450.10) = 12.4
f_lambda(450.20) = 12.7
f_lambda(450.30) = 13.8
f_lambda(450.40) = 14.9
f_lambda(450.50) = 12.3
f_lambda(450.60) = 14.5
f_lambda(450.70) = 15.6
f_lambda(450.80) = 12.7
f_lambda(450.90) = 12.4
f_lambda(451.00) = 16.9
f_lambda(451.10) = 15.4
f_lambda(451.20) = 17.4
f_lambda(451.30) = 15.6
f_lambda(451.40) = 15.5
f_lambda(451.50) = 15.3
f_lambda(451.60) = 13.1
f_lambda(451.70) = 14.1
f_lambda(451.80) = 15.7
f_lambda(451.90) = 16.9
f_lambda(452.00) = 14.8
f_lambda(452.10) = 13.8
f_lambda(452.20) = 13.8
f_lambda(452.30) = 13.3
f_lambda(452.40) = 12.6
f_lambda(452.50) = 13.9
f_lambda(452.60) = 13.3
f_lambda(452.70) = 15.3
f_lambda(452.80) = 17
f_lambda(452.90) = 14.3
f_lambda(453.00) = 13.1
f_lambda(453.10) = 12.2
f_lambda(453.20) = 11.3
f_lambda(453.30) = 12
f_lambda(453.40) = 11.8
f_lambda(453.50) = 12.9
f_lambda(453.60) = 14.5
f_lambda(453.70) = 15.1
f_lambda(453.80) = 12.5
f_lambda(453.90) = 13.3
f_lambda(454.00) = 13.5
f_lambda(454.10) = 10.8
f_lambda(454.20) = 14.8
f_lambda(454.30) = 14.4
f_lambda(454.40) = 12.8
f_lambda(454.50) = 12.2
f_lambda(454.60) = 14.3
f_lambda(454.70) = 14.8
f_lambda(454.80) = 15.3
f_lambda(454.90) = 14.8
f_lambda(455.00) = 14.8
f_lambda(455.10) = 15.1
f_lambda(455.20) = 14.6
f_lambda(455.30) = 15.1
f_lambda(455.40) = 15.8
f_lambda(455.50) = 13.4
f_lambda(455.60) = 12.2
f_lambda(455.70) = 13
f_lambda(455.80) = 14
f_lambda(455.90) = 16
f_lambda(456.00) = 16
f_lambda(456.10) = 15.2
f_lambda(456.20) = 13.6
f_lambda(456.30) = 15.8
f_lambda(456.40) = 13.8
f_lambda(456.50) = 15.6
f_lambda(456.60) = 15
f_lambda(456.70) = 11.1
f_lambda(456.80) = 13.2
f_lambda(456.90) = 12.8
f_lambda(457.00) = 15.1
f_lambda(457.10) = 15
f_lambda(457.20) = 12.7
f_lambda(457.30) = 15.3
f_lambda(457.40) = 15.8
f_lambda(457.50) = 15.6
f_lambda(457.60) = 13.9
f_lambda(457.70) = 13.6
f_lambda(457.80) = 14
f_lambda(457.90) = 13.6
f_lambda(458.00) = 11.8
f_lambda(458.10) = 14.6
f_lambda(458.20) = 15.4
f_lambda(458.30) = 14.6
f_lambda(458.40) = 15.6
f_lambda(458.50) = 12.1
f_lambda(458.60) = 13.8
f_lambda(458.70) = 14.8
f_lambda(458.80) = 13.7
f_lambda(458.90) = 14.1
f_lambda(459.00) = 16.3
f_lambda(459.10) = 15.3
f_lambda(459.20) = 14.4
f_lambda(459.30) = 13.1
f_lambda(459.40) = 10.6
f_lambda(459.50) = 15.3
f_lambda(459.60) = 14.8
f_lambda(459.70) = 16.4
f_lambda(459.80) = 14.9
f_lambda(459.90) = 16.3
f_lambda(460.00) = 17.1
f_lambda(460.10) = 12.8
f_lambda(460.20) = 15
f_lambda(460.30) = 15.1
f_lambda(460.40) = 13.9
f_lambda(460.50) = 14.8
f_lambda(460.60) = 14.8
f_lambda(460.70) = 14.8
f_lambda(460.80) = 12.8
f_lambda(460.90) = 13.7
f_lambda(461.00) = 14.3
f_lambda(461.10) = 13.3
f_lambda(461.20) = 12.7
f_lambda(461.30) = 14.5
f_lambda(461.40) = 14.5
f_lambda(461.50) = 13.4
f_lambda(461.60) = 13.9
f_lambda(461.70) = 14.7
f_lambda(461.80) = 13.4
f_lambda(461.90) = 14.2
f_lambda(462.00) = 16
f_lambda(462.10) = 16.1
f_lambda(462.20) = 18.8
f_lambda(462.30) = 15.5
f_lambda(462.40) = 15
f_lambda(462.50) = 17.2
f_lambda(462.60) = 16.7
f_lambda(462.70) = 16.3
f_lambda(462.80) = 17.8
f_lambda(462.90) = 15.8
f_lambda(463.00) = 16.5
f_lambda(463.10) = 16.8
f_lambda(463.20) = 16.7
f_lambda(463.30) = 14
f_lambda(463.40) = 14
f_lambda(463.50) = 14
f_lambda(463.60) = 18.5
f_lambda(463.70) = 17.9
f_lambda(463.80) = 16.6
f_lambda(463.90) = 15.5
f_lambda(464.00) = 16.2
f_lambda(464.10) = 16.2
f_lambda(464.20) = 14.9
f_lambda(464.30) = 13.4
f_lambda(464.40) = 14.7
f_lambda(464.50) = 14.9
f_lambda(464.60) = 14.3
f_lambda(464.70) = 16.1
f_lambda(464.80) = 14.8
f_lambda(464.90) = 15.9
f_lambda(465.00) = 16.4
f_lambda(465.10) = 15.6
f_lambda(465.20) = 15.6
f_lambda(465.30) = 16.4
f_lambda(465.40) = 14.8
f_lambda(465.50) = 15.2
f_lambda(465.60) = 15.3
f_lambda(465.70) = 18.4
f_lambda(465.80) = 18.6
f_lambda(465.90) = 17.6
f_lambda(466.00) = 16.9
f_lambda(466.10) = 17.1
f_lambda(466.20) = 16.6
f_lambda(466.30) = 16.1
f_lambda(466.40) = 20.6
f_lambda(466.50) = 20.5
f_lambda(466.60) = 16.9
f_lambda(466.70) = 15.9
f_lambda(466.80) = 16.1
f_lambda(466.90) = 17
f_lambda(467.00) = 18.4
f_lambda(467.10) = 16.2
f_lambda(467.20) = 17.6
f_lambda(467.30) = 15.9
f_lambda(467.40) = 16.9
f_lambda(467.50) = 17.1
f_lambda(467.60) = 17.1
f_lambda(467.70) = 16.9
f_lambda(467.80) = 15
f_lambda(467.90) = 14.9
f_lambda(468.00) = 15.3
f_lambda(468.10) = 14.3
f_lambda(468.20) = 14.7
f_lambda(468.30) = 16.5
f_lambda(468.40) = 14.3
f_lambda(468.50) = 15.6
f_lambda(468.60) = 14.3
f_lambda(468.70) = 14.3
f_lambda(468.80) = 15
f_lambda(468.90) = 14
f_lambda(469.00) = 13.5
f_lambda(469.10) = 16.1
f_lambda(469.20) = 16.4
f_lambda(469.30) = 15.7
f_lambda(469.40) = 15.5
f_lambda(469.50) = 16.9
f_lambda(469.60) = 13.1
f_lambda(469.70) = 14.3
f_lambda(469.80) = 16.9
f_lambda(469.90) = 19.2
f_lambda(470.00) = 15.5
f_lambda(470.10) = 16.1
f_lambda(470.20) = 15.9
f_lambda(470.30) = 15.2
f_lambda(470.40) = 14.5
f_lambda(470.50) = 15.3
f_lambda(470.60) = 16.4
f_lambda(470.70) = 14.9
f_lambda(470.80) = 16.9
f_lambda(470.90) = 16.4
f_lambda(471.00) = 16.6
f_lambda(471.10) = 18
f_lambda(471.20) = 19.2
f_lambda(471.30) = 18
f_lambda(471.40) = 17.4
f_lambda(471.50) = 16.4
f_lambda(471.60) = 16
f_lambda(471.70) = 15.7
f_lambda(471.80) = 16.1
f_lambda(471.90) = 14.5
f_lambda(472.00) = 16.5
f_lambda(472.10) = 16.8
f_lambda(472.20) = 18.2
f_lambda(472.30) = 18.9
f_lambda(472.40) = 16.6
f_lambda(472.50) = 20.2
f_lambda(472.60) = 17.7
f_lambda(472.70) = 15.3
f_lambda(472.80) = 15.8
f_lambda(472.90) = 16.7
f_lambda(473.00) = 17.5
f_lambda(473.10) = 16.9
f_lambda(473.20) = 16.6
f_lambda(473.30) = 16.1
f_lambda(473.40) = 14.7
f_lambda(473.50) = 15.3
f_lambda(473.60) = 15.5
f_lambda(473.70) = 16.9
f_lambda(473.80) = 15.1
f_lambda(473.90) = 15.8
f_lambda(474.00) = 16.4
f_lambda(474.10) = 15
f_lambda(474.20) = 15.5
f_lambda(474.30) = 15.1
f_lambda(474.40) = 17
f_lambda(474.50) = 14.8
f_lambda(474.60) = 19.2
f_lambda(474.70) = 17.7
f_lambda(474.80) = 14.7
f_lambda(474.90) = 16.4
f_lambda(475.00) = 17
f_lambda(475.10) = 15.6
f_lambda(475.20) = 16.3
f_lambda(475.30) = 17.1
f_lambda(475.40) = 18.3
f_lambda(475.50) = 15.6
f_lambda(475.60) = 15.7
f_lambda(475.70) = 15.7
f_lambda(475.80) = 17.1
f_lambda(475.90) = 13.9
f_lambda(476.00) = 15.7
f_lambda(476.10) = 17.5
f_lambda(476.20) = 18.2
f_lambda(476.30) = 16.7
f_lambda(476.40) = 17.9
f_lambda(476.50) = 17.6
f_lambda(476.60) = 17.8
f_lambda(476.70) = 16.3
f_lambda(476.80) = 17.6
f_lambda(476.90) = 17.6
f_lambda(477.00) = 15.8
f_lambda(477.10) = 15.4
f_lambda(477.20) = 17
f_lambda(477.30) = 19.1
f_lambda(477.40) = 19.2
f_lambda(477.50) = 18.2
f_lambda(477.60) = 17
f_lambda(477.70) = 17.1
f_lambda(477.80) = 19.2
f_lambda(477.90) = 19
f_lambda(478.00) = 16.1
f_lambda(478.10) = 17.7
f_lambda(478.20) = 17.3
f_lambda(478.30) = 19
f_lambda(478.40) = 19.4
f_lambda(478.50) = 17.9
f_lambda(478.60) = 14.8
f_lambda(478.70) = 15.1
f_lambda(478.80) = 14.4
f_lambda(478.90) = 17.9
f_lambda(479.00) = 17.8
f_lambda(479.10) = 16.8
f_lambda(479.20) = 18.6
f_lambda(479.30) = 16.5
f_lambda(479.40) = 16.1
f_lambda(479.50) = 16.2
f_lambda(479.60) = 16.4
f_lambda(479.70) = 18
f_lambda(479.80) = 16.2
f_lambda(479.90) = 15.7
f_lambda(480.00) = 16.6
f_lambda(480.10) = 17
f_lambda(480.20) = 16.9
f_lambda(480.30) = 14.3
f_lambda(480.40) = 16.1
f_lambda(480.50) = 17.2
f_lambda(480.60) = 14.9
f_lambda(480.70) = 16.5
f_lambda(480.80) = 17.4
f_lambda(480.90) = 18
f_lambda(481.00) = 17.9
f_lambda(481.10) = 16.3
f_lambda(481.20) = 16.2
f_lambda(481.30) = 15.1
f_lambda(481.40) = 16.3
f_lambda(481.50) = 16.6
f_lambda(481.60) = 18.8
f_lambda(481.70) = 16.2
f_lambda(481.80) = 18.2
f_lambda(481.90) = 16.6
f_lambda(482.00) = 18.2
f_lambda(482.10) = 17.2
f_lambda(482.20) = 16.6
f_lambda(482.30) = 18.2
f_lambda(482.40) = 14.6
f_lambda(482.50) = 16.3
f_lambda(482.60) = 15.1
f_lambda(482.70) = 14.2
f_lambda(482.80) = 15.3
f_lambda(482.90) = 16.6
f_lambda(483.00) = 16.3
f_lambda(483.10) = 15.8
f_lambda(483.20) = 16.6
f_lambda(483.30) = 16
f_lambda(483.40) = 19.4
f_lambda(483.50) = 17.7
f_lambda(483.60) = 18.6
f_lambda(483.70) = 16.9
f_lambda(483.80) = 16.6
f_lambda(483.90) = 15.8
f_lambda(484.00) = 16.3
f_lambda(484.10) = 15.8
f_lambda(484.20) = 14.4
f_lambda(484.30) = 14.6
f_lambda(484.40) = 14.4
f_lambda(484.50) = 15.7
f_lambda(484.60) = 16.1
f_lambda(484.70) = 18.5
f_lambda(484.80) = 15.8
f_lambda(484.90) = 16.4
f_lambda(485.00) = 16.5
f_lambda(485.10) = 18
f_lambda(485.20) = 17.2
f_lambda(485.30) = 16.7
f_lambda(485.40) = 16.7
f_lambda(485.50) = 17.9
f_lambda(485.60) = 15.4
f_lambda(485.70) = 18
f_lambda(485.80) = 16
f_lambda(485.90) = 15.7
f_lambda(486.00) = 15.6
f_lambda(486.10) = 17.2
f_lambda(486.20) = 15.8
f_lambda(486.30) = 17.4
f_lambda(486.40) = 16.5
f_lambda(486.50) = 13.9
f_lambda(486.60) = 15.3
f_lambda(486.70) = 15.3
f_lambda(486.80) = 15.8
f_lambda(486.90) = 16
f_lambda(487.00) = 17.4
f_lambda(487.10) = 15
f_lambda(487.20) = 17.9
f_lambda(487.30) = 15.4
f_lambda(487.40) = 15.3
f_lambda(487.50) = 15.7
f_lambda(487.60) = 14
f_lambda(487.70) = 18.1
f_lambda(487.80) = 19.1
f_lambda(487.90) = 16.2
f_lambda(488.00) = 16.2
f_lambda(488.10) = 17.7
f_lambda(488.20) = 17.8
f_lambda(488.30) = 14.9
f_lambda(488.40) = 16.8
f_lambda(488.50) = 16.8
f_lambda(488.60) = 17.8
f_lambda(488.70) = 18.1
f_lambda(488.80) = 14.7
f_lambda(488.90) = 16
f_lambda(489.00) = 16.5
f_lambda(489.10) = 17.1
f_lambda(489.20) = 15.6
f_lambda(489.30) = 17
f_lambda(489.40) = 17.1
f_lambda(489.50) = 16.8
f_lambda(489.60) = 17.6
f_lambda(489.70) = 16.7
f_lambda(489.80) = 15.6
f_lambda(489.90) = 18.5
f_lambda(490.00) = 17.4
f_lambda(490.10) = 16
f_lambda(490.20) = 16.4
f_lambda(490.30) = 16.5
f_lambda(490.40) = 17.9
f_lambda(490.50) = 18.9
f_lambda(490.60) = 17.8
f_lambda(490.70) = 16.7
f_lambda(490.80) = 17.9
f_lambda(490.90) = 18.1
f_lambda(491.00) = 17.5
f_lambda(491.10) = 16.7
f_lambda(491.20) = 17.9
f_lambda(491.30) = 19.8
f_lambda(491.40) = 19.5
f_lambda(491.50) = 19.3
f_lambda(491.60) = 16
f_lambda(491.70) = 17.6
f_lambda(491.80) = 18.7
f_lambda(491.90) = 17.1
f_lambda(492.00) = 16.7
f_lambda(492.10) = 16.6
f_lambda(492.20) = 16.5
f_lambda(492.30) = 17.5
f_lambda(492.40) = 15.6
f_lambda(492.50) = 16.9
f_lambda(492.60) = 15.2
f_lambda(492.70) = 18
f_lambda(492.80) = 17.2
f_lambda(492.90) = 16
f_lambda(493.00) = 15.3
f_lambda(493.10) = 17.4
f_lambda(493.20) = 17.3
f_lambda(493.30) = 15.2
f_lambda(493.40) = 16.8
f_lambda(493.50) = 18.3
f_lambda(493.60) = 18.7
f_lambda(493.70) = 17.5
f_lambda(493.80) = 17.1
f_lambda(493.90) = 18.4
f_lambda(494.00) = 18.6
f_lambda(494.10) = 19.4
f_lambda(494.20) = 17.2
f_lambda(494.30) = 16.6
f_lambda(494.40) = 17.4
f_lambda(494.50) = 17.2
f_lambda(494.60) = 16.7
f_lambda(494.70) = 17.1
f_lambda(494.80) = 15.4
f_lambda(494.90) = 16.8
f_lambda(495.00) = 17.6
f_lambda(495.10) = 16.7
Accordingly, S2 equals 16.8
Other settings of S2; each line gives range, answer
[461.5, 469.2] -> 16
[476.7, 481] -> 17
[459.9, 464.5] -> 15.2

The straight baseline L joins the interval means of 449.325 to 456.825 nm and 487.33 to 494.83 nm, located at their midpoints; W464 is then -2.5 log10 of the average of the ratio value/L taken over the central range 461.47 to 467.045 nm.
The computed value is -0.09 mag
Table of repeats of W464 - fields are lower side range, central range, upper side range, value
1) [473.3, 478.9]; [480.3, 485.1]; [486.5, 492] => 0.022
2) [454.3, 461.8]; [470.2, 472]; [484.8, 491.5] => -0.064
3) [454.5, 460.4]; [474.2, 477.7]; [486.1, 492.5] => -0.064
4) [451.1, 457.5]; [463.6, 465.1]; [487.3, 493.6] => -0.049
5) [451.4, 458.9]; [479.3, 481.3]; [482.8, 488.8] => -0.031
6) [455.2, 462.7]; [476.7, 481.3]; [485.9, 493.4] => -0.065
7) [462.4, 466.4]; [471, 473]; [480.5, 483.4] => -0.049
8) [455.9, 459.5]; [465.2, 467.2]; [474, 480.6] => -0.114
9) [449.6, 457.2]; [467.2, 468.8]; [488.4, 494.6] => -0.025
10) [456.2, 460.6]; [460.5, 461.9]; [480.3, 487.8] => 0.050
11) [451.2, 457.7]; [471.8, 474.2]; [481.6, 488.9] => -0.063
